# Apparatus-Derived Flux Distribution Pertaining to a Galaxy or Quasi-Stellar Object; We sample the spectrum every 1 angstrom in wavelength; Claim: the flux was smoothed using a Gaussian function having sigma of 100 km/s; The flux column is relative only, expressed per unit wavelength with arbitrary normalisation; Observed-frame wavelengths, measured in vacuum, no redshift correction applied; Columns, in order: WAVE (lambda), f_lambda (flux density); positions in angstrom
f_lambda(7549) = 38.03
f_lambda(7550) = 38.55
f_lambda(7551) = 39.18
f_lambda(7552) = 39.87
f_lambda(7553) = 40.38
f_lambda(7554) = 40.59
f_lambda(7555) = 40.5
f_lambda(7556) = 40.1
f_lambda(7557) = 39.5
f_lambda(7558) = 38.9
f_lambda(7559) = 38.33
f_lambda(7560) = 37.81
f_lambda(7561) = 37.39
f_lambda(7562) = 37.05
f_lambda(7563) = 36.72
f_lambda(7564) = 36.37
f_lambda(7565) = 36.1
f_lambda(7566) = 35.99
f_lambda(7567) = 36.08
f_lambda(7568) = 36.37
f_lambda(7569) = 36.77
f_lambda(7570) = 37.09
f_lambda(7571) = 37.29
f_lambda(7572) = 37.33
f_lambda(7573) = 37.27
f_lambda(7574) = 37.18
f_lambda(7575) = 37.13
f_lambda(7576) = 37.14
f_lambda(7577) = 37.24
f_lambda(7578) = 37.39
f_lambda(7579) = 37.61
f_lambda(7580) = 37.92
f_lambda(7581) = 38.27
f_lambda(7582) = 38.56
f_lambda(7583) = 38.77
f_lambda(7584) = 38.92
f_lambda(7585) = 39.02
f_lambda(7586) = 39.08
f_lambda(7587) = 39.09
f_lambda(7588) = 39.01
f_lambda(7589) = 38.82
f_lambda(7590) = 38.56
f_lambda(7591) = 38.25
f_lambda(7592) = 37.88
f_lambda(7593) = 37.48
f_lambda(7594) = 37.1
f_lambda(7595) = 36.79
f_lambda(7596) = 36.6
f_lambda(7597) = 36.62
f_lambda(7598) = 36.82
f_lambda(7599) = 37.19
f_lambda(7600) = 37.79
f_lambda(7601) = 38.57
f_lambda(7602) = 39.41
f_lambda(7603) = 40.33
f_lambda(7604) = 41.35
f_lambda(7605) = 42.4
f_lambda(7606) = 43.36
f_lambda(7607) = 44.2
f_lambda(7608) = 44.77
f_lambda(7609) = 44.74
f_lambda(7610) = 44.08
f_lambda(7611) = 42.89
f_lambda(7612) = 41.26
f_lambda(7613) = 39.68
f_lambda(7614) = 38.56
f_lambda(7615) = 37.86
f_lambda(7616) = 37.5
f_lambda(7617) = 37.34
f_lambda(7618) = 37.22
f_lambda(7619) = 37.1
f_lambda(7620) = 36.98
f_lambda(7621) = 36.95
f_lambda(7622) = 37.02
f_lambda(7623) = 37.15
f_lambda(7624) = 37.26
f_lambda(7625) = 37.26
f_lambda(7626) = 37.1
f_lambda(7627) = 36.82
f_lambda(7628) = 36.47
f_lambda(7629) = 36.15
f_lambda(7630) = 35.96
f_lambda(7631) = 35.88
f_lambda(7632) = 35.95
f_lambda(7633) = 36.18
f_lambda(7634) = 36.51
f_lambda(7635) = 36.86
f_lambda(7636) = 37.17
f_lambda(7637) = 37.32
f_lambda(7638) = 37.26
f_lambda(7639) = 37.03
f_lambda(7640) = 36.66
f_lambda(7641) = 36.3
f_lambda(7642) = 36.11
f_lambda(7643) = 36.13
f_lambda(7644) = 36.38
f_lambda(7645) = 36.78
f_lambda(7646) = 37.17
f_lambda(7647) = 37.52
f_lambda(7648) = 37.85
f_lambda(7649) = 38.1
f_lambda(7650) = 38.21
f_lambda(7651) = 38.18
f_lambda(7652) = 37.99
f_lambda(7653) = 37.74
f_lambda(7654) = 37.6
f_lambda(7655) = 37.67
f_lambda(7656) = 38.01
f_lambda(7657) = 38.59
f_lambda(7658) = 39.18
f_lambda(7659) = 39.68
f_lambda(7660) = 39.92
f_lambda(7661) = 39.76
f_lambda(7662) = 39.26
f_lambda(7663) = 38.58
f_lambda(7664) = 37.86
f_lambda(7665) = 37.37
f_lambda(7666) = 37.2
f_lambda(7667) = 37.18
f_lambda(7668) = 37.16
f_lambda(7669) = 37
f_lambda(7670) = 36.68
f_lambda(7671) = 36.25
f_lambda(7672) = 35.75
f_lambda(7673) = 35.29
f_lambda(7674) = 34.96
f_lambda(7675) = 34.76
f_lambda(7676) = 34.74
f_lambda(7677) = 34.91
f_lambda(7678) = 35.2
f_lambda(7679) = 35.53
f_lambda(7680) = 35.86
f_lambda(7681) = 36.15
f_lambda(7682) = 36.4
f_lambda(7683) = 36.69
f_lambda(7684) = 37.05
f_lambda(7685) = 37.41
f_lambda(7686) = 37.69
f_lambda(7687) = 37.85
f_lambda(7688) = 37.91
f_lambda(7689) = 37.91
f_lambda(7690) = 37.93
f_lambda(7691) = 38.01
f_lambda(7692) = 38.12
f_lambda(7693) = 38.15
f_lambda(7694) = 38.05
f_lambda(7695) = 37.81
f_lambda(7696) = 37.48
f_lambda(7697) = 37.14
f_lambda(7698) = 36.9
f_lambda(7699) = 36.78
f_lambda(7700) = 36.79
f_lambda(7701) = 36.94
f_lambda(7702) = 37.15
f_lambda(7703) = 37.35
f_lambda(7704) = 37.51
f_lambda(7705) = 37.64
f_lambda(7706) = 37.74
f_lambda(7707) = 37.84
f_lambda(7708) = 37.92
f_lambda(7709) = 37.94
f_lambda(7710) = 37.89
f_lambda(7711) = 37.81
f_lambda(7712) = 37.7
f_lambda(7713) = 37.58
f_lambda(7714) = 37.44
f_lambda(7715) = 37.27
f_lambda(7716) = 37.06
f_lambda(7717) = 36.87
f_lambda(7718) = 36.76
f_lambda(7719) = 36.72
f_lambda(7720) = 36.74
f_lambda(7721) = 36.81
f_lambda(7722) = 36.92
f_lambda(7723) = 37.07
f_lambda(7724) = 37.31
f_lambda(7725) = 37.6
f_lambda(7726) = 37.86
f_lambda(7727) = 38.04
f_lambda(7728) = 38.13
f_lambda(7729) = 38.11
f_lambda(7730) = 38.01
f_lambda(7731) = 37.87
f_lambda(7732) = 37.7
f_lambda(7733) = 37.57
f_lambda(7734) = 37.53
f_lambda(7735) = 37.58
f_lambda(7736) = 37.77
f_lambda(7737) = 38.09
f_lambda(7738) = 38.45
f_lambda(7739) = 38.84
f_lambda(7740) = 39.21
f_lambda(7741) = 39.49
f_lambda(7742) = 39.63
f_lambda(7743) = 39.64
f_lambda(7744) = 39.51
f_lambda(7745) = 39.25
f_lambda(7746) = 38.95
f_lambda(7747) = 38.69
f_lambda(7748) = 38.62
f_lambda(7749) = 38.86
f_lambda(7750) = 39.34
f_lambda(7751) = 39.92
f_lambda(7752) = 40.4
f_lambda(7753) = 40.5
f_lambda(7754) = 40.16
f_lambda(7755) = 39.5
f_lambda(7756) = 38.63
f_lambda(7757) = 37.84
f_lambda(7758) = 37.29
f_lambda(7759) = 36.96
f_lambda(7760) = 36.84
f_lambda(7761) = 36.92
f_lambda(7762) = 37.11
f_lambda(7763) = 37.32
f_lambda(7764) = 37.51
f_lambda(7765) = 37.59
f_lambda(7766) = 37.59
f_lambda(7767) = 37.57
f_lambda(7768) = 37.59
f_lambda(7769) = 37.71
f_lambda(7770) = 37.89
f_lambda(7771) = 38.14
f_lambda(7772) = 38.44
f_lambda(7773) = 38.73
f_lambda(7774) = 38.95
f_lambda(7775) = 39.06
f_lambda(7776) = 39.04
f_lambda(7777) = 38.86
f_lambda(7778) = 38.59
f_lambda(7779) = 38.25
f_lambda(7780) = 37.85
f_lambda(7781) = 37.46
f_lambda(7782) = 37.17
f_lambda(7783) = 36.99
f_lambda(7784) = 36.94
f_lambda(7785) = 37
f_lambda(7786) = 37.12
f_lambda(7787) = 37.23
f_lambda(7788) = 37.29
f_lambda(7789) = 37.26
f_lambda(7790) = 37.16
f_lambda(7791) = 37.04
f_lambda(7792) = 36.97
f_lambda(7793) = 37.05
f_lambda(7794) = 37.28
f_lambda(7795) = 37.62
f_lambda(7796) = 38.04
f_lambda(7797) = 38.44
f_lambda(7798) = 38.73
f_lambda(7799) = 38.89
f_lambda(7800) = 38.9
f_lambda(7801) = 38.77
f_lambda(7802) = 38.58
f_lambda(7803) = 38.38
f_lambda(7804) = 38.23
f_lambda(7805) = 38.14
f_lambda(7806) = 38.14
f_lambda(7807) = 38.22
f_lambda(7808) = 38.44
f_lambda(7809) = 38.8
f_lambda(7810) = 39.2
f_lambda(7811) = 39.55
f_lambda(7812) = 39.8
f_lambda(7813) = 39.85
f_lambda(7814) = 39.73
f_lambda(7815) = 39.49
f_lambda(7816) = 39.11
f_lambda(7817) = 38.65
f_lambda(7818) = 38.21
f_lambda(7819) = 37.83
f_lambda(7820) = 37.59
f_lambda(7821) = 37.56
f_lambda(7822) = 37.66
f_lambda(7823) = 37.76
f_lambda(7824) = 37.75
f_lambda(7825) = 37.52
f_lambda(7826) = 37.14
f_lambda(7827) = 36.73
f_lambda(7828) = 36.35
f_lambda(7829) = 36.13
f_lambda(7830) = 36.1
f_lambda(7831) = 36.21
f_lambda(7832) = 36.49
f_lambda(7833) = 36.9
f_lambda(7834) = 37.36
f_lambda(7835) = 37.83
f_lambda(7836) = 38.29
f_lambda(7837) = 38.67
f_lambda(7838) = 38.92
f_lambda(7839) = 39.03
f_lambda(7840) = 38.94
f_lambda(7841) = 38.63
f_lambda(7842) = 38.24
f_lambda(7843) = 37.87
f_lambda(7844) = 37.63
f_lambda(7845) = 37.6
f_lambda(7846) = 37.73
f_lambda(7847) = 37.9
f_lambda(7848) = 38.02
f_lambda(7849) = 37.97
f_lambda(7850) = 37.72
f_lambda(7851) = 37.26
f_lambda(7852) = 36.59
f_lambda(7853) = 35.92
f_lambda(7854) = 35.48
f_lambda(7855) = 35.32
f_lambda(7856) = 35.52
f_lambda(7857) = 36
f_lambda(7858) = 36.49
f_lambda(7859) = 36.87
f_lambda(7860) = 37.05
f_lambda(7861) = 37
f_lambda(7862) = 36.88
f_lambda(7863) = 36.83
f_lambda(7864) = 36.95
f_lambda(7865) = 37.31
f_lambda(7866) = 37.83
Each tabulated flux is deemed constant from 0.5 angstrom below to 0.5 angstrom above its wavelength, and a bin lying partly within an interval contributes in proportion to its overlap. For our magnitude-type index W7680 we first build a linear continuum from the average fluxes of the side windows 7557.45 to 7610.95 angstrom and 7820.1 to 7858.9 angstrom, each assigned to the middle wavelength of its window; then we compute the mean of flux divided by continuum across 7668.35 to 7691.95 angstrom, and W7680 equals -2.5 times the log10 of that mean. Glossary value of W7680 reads 0.05 mag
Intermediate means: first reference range 38.5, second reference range 37.3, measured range 36.5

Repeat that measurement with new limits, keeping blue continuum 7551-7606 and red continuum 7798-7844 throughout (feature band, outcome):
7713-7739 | 0.02 mag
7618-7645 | 0.04 mag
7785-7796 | 0.03 mag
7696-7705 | 0.03 mag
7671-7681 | 0.08 mag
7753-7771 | 0.01 mag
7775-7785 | 0.01 mag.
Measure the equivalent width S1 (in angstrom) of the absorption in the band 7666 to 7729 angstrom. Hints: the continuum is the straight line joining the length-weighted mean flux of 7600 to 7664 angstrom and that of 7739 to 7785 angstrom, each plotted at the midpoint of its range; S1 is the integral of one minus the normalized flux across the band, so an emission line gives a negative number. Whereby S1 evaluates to 2.2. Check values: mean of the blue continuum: 38.4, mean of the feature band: 37.1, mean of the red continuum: 38.4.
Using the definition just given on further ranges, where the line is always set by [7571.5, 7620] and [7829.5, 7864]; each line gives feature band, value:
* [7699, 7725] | 0.6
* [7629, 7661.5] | 1.0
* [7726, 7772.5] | -0.5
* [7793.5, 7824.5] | -0.8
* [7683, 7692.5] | 0.2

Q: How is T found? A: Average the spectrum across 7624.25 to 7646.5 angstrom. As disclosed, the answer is 36.6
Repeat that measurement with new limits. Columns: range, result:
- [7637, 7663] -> 37.8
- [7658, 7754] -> 37.7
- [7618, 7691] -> 37.1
